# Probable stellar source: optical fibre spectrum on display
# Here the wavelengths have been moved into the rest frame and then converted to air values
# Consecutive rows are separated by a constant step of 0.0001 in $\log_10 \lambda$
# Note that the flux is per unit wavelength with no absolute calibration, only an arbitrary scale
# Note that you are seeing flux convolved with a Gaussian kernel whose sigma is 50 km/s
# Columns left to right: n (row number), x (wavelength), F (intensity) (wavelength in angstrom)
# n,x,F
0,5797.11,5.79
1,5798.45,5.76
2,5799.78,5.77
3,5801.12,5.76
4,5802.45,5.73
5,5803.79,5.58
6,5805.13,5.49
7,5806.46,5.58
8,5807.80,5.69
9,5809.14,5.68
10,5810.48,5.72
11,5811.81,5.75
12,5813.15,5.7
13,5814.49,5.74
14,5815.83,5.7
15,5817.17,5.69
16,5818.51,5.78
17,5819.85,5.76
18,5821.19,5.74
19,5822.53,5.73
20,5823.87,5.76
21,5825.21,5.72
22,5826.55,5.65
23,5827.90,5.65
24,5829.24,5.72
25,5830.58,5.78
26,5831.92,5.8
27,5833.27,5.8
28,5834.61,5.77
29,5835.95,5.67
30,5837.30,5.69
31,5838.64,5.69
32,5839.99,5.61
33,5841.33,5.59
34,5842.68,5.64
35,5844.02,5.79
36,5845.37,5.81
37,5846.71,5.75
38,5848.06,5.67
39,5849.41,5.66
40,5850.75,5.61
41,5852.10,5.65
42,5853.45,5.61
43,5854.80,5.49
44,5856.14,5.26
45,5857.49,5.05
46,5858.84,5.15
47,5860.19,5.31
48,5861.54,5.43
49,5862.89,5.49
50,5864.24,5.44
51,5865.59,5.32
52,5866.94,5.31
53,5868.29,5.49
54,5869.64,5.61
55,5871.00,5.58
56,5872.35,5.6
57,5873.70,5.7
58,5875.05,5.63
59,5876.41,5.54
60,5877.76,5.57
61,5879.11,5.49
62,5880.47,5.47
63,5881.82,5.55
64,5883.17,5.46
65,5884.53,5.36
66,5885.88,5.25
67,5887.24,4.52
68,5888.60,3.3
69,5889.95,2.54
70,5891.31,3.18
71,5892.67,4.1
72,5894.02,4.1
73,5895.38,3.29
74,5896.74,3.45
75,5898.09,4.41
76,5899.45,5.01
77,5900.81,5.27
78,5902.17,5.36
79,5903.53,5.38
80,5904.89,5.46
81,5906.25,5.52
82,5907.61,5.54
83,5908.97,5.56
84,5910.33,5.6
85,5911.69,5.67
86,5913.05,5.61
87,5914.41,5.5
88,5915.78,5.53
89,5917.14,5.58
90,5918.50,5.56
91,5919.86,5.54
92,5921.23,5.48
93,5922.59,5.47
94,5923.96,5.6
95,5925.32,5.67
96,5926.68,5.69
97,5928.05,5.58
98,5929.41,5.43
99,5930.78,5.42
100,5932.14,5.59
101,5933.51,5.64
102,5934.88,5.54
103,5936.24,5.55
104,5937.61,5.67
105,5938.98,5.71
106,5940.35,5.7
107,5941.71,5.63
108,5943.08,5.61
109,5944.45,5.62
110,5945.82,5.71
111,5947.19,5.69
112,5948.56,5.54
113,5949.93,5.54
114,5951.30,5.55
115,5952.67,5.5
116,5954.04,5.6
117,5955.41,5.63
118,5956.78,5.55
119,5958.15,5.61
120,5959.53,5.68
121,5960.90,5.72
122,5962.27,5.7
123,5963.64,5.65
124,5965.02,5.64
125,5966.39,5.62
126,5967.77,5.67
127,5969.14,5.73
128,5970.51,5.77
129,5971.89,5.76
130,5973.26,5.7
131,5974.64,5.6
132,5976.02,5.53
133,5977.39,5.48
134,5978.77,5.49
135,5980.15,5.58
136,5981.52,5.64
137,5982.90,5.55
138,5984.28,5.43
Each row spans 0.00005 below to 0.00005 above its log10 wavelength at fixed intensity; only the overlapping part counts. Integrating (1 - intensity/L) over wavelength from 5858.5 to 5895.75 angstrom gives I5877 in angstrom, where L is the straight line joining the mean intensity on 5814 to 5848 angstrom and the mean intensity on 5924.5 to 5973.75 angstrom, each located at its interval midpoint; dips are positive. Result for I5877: 4.5 angstrom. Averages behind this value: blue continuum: 5.72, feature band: 5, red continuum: 5.63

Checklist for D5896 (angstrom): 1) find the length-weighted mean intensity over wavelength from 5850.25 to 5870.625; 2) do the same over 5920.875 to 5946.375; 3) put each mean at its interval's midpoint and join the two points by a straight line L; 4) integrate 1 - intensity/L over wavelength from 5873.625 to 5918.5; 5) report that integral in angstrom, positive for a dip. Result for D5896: 4.2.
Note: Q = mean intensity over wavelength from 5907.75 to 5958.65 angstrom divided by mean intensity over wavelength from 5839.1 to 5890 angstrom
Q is 1.04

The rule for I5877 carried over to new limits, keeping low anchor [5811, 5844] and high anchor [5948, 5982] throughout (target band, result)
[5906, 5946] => 0.5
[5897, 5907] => 0.9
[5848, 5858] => 0.4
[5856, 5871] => 0.9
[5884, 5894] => 2.9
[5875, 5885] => 0.3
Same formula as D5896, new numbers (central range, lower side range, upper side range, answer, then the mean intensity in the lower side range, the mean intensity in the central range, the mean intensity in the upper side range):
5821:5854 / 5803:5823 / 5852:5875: -0.8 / 5.69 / 5.7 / 5.44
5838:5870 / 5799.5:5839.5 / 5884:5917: -1.2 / 5.71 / 5.52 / 4.78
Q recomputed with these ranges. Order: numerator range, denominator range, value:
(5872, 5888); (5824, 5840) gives 0.95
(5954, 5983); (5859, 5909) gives 1.12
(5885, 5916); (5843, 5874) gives 0.86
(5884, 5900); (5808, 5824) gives 0.70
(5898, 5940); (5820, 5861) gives 0.98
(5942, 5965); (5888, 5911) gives 1.24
